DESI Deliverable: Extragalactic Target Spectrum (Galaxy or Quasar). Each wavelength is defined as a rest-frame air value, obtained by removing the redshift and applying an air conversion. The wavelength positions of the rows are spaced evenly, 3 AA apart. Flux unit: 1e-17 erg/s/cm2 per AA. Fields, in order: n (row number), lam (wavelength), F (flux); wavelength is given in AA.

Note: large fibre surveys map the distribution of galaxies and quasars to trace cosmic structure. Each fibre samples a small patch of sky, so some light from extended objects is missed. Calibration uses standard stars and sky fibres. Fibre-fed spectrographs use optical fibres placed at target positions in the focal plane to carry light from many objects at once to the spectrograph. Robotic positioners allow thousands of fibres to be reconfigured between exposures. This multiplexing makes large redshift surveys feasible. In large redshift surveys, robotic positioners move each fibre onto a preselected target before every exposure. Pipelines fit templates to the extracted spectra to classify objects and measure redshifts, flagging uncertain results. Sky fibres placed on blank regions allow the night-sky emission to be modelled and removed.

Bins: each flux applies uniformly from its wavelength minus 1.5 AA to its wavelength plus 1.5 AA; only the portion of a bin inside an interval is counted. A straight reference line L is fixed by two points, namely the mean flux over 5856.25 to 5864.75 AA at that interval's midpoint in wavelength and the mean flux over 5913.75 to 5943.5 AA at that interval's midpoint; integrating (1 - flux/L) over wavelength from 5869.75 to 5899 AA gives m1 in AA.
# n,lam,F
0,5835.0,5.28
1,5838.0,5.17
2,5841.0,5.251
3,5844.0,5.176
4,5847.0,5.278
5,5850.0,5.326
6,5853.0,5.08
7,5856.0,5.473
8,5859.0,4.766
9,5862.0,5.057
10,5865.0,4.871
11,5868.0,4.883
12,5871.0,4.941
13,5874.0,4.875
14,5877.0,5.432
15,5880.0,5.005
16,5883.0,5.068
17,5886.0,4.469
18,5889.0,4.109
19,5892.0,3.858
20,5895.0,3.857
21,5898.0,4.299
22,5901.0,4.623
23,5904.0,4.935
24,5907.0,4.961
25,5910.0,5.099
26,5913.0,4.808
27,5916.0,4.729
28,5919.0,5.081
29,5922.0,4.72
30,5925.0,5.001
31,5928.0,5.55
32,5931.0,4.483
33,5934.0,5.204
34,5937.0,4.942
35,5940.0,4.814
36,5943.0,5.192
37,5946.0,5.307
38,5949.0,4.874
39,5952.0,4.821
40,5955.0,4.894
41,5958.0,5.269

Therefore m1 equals 2.3 AA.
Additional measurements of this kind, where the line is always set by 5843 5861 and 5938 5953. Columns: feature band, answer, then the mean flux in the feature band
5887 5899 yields 2.5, 4.04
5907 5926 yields 0.6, 4.91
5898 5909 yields 0.7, 4.78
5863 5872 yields 0.4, 4.9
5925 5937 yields 0.0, 5.05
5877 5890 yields 0.9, 4.77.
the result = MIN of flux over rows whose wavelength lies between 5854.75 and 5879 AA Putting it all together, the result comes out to 4.766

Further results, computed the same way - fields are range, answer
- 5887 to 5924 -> 3.857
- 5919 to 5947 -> 4.483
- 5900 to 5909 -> 4.623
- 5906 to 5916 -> 4.729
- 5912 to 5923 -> 4.72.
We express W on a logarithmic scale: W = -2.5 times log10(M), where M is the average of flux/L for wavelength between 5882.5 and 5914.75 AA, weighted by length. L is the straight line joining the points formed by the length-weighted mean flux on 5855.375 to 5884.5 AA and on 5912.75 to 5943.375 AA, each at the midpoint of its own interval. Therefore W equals 0.10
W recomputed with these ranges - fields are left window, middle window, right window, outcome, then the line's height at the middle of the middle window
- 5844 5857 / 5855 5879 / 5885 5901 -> -0.044 mag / 4.84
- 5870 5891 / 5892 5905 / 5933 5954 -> 0.125 mag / 4.87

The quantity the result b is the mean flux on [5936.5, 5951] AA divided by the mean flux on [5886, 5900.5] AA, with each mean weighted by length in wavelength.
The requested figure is 1.22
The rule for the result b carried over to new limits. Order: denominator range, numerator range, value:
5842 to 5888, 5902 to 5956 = 0.99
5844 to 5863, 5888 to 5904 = 0.82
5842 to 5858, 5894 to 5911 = 0.88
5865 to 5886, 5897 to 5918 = 0.96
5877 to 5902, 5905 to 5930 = 1.12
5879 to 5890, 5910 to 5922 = 1.04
